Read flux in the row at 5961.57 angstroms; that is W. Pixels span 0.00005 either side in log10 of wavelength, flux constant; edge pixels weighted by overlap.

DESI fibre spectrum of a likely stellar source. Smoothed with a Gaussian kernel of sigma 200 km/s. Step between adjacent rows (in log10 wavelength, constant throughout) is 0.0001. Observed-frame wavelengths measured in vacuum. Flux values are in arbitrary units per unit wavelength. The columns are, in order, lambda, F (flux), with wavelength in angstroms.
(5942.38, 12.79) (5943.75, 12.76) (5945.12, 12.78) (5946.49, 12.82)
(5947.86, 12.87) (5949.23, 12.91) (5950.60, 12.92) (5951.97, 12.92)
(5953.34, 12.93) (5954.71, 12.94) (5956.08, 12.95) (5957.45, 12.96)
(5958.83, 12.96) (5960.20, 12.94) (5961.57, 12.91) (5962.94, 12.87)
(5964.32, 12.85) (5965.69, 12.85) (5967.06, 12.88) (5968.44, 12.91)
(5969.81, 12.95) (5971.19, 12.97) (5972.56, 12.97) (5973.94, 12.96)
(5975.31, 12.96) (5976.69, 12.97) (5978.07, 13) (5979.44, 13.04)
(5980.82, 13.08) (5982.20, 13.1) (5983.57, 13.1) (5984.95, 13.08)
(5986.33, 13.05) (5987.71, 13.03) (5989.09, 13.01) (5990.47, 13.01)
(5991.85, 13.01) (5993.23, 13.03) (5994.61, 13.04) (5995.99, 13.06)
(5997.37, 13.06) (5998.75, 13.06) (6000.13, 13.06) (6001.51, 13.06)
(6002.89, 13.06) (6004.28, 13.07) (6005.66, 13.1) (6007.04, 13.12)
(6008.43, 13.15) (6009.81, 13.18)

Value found 12.91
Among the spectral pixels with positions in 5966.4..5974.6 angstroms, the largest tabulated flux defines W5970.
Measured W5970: 12.97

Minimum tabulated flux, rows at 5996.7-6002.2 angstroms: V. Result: 13.06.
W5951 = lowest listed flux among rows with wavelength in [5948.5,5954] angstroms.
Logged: 12.91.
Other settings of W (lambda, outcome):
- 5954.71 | 12.94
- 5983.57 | 13.1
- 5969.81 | 12.95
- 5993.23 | 13.03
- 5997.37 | 13.06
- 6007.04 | 13.12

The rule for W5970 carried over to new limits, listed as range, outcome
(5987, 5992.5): 13.03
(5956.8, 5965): 12.96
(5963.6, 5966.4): 12.85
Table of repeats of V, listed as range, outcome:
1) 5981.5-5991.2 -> 13.01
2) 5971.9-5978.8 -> 12.96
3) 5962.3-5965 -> 12.85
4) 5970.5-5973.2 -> 12.97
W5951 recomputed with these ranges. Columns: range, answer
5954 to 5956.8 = 12.94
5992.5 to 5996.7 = 13.03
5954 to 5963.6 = 12.87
